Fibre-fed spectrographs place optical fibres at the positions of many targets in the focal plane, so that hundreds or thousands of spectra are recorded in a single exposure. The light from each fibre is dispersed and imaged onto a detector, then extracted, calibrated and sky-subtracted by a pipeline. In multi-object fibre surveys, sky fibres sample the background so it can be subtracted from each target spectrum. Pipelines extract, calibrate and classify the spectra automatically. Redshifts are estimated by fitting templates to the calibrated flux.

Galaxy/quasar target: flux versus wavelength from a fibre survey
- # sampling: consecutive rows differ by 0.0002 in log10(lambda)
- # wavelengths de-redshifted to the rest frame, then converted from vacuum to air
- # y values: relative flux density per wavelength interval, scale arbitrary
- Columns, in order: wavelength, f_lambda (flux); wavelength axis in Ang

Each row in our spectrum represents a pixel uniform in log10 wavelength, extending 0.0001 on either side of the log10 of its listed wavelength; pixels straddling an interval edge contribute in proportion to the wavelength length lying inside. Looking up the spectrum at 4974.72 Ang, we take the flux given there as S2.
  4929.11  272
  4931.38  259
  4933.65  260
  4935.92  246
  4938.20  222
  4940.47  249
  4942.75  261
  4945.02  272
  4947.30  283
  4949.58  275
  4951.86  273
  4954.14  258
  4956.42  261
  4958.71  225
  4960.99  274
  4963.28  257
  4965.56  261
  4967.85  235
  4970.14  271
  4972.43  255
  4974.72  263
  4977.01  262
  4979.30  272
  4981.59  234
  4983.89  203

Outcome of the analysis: 263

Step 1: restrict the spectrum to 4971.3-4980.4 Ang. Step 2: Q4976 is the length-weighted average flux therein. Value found 263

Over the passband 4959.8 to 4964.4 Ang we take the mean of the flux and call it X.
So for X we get 265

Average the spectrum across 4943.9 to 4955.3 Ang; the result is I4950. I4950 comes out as 272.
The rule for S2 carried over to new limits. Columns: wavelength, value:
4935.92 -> 246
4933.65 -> 260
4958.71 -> 225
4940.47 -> 249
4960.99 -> 274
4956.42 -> 261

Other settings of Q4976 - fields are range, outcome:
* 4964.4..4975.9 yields 257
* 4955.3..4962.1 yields 253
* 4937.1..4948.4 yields 258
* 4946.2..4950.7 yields 279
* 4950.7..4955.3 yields 266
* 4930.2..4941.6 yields 247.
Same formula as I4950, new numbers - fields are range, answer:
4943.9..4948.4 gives 277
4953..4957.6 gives 259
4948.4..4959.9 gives 259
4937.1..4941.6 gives 236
